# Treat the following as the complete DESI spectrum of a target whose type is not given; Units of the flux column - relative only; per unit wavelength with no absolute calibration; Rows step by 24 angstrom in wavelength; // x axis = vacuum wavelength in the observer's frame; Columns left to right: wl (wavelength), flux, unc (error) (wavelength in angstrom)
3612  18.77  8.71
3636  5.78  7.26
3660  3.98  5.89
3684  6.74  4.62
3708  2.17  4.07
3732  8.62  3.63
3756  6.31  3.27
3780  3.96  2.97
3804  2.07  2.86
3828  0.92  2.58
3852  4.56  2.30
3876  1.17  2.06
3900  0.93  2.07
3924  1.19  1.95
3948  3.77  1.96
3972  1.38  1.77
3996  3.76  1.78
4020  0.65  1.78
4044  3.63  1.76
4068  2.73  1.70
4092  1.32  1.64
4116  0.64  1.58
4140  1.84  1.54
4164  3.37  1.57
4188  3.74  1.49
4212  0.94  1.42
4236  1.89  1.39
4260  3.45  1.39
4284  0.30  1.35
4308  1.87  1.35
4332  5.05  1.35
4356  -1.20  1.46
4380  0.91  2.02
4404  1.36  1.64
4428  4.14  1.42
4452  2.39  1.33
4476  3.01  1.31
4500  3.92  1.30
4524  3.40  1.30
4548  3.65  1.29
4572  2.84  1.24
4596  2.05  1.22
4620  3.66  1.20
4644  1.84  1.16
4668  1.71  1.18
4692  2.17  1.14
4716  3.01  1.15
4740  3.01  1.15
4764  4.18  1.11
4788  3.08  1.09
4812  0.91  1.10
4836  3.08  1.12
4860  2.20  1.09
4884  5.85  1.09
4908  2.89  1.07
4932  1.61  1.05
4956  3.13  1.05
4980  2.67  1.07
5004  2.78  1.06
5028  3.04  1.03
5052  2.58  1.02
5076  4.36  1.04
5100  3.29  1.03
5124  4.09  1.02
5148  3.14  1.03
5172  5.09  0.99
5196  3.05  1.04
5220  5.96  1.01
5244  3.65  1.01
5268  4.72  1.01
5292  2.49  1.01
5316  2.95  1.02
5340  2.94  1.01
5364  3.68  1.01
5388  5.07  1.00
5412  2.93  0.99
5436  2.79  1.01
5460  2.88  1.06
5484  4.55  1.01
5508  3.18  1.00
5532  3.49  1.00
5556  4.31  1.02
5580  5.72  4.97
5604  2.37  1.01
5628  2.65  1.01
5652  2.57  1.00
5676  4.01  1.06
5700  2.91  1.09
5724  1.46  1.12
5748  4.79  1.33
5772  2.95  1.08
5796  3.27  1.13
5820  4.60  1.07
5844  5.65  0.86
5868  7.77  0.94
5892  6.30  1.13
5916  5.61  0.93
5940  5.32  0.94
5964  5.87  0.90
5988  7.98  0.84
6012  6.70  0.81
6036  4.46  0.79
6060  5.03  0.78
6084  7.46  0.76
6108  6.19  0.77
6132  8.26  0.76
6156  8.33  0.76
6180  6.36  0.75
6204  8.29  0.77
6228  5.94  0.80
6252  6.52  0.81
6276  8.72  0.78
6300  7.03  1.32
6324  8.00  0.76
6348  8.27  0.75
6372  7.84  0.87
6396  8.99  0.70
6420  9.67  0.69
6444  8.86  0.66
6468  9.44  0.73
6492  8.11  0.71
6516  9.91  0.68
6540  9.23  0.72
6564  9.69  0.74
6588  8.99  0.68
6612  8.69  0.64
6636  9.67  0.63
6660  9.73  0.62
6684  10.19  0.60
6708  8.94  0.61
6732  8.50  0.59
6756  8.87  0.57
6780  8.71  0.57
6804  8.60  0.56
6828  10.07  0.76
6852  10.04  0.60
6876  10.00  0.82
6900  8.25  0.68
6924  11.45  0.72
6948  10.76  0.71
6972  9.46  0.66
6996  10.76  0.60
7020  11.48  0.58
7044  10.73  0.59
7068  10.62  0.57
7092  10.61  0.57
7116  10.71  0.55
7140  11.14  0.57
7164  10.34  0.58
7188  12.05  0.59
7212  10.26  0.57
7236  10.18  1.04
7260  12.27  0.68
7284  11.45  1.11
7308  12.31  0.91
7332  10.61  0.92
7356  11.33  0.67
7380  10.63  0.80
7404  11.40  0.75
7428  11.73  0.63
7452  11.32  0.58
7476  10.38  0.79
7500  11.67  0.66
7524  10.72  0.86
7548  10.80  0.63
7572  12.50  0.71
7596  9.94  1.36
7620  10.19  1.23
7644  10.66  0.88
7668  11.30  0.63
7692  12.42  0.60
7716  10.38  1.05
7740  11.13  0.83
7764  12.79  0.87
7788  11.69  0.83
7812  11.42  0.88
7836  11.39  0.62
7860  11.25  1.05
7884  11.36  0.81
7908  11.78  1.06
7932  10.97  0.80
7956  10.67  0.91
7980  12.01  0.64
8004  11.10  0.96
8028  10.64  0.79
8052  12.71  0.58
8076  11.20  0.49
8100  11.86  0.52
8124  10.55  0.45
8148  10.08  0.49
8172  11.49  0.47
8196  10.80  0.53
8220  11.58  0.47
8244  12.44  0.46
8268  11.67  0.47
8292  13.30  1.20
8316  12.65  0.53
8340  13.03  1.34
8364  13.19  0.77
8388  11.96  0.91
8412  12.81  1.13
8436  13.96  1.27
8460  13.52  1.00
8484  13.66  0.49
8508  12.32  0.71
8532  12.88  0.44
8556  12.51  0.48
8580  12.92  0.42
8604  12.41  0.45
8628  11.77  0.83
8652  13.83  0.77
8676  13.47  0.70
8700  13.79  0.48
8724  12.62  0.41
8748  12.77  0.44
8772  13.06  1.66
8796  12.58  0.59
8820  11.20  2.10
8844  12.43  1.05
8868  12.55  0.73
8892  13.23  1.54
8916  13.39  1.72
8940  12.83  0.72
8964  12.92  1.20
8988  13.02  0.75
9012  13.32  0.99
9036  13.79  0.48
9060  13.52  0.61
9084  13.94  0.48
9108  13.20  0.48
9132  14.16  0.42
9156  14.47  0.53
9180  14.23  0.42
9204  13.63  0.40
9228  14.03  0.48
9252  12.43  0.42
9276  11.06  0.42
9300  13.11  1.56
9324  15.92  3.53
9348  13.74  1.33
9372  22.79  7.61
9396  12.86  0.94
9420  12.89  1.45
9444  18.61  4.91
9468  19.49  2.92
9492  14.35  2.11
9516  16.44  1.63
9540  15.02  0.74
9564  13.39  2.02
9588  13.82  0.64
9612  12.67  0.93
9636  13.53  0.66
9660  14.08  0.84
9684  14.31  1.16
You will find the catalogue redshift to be 0.572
